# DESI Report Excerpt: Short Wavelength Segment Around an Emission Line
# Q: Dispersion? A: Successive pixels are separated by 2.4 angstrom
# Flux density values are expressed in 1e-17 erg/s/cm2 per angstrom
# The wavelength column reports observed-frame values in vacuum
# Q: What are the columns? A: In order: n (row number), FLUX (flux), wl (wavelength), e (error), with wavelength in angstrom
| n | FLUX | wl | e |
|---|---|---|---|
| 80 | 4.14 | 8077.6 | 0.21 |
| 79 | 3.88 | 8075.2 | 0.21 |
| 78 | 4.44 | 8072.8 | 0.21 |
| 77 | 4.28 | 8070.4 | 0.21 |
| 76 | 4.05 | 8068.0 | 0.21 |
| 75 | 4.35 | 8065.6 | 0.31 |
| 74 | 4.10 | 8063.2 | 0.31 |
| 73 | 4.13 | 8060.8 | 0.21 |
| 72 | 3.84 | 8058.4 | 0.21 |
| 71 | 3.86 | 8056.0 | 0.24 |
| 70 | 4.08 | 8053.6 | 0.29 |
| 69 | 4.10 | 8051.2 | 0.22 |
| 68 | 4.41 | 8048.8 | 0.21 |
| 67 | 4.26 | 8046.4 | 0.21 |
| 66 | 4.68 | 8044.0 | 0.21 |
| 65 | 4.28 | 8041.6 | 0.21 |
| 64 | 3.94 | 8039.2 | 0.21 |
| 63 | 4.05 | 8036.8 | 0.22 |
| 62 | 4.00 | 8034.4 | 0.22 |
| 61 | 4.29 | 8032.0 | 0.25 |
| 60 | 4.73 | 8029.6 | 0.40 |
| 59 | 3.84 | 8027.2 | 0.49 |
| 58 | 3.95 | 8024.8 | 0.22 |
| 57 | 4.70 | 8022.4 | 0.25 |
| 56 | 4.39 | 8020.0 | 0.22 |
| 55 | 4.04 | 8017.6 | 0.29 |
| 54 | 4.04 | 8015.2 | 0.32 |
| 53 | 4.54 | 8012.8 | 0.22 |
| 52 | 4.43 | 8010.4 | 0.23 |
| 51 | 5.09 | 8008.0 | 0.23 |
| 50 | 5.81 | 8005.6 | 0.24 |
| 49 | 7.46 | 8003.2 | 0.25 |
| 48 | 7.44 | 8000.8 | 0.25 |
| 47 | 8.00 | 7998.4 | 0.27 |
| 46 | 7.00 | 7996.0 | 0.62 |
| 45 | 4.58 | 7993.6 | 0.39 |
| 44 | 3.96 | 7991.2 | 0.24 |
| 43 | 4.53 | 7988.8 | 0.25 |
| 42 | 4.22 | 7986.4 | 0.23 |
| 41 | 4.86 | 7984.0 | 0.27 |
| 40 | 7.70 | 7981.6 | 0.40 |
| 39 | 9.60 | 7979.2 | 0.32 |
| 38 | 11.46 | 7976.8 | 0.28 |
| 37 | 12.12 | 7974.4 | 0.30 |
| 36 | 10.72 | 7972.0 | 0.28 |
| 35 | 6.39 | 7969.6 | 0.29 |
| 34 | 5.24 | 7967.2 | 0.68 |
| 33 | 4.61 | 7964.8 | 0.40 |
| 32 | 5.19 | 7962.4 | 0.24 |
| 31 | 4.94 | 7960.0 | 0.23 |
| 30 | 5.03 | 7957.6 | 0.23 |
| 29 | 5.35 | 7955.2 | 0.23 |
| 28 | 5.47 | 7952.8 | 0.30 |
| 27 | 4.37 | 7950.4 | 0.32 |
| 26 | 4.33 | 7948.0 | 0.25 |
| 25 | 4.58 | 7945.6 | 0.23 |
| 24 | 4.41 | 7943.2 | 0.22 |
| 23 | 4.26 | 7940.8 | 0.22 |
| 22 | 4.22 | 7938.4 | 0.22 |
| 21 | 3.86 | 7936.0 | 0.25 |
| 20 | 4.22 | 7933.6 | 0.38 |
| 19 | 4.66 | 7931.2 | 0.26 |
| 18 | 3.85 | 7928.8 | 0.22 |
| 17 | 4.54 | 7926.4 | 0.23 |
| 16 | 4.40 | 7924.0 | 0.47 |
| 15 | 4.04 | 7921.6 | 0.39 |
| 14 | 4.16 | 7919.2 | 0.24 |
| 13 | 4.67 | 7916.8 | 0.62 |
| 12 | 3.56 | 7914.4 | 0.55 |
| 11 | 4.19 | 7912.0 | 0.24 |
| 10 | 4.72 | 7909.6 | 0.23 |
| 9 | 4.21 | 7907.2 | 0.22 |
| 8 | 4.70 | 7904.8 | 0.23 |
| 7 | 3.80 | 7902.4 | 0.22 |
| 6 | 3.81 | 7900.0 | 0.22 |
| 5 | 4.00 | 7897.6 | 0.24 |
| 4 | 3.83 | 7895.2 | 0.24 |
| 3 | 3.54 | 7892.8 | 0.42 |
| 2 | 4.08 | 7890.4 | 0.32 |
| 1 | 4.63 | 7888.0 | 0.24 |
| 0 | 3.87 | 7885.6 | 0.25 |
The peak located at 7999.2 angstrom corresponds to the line [N II] 6583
